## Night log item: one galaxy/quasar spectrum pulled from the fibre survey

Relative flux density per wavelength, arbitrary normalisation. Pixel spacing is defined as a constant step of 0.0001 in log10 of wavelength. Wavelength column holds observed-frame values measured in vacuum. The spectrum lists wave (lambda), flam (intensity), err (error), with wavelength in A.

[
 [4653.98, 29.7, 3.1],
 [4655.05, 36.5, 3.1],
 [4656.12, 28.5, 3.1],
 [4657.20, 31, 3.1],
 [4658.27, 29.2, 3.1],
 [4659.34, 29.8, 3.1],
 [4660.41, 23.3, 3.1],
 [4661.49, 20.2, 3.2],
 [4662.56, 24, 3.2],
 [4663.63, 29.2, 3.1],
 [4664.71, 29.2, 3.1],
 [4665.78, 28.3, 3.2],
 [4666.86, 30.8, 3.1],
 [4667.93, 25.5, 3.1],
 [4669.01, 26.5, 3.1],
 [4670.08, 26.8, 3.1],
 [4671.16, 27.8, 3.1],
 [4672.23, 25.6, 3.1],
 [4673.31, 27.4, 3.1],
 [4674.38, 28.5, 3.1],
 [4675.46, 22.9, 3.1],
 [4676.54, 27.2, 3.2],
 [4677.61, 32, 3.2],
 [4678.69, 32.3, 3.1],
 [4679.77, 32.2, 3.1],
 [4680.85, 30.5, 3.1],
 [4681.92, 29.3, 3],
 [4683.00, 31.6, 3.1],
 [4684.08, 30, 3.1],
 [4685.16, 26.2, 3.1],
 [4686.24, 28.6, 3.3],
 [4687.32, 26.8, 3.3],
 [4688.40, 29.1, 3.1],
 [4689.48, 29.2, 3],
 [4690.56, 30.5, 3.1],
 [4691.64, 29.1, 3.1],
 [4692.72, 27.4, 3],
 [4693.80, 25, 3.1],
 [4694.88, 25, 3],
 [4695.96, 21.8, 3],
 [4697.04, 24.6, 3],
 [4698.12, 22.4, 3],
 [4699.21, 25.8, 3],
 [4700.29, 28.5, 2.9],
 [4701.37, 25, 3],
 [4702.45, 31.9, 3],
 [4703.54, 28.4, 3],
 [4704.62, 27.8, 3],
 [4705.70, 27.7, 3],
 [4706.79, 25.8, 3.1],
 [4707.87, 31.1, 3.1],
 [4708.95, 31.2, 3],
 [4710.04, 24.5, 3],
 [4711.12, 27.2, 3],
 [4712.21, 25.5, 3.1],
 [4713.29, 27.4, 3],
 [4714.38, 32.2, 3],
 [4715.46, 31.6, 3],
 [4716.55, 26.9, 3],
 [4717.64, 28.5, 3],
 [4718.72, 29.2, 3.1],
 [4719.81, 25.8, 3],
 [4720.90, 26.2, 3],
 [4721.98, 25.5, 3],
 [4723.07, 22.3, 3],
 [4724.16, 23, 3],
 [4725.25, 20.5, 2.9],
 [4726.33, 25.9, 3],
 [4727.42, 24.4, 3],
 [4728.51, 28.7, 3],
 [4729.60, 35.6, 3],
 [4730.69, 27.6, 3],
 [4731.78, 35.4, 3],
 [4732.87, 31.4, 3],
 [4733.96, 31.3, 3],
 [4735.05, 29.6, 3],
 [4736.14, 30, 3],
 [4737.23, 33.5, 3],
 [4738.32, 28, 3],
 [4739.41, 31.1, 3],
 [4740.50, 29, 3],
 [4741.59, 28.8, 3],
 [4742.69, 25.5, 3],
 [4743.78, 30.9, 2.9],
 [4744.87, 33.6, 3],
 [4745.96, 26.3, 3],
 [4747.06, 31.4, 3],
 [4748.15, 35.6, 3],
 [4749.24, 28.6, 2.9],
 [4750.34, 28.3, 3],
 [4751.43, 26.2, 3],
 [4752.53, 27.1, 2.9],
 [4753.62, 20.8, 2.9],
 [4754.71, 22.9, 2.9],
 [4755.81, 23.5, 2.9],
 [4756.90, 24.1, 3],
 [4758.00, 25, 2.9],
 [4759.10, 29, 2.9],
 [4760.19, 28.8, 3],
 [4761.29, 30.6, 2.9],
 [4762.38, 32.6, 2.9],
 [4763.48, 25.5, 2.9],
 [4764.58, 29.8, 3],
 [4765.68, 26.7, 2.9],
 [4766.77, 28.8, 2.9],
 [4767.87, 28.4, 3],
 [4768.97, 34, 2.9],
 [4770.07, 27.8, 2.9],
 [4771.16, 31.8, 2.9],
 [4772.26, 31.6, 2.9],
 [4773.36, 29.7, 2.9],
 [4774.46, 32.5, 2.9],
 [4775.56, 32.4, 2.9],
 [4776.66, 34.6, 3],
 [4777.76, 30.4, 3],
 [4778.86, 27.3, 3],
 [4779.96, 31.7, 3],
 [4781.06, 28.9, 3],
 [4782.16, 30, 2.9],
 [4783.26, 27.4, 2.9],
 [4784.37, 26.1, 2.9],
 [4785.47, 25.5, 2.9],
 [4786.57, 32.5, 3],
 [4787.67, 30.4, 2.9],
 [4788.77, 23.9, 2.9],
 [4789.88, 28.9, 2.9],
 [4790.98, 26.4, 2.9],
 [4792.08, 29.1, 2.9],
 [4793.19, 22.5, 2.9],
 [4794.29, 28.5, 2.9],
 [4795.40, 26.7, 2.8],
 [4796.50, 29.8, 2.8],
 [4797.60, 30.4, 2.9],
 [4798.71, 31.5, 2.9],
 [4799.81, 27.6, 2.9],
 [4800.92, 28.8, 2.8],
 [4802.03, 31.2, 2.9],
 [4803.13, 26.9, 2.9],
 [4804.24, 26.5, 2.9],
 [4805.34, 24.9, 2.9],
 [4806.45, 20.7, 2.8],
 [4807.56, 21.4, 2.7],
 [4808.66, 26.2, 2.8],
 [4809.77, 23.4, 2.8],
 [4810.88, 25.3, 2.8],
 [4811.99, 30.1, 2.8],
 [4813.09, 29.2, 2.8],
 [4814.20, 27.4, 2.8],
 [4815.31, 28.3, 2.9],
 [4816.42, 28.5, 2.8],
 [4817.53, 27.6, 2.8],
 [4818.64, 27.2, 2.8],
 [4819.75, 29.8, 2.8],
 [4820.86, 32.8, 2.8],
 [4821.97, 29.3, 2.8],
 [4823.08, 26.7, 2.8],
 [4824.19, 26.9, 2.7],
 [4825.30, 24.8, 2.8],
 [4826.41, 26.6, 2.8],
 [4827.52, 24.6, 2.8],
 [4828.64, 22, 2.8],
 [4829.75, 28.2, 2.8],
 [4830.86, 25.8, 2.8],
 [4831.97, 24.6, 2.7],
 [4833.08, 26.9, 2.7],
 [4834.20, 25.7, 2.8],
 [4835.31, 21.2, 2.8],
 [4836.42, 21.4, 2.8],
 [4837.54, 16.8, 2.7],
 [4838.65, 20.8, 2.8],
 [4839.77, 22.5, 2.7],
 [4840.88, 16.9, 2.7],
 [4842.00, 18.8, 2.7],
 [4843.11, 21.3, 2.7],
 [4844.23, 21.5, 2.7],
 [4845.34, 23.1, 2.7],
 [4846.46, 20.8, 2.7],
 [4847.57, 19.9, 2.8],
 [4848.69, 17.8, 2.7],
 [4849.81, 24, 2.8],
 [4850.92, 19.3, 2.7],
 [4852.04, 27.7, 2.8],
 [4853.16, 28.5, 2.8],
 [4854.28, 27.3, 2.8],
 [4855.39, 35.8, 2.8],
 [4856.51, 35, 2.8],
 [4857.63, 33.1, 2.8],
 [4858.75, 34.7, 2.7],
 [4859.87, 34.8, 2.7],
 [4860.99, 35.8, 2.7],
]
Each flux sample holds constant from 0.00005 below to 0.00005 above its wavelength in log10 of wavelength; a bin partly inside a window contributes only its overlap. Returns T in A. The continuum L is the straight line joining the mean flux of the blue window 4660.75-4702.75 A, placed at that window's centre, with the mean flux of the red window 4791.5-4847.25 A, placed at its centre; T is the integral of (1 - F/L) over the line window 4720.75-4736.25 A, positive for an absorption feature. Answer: -0.6 A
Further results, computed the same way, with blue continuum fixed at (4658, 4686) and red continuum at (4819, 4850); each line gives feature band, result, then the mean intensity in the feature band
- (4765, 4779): -2.9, 30.6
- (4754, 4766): -0.7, 27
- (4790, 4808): -1.9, 27.1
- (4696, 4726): 0.1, 26.8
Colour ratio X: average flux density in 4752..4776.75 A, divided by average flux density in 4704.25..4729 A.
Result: 1.1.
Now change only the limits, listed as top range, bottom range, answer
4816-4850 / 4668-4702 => 0.87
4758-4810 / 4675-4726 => 1.04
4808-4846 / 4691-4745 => 0.90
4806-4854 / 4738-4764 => 0.87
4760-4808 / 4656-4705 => 1.04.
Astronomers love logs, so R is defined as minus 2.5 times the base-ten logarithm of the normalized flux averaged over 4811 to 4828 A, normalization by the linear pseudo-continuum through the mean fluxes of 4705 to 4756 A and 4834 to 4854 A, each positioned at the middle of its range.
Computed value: -0.211 mag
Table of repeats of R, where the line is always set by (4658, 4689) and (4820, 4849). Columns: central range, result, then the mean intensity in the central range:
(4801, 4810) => -0.05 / 25.4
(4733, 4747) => -0.15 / 29.9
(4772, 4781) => -0.23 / 31.1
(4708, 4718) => -0.06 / 28.4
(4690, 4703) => 0.04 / 26.4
